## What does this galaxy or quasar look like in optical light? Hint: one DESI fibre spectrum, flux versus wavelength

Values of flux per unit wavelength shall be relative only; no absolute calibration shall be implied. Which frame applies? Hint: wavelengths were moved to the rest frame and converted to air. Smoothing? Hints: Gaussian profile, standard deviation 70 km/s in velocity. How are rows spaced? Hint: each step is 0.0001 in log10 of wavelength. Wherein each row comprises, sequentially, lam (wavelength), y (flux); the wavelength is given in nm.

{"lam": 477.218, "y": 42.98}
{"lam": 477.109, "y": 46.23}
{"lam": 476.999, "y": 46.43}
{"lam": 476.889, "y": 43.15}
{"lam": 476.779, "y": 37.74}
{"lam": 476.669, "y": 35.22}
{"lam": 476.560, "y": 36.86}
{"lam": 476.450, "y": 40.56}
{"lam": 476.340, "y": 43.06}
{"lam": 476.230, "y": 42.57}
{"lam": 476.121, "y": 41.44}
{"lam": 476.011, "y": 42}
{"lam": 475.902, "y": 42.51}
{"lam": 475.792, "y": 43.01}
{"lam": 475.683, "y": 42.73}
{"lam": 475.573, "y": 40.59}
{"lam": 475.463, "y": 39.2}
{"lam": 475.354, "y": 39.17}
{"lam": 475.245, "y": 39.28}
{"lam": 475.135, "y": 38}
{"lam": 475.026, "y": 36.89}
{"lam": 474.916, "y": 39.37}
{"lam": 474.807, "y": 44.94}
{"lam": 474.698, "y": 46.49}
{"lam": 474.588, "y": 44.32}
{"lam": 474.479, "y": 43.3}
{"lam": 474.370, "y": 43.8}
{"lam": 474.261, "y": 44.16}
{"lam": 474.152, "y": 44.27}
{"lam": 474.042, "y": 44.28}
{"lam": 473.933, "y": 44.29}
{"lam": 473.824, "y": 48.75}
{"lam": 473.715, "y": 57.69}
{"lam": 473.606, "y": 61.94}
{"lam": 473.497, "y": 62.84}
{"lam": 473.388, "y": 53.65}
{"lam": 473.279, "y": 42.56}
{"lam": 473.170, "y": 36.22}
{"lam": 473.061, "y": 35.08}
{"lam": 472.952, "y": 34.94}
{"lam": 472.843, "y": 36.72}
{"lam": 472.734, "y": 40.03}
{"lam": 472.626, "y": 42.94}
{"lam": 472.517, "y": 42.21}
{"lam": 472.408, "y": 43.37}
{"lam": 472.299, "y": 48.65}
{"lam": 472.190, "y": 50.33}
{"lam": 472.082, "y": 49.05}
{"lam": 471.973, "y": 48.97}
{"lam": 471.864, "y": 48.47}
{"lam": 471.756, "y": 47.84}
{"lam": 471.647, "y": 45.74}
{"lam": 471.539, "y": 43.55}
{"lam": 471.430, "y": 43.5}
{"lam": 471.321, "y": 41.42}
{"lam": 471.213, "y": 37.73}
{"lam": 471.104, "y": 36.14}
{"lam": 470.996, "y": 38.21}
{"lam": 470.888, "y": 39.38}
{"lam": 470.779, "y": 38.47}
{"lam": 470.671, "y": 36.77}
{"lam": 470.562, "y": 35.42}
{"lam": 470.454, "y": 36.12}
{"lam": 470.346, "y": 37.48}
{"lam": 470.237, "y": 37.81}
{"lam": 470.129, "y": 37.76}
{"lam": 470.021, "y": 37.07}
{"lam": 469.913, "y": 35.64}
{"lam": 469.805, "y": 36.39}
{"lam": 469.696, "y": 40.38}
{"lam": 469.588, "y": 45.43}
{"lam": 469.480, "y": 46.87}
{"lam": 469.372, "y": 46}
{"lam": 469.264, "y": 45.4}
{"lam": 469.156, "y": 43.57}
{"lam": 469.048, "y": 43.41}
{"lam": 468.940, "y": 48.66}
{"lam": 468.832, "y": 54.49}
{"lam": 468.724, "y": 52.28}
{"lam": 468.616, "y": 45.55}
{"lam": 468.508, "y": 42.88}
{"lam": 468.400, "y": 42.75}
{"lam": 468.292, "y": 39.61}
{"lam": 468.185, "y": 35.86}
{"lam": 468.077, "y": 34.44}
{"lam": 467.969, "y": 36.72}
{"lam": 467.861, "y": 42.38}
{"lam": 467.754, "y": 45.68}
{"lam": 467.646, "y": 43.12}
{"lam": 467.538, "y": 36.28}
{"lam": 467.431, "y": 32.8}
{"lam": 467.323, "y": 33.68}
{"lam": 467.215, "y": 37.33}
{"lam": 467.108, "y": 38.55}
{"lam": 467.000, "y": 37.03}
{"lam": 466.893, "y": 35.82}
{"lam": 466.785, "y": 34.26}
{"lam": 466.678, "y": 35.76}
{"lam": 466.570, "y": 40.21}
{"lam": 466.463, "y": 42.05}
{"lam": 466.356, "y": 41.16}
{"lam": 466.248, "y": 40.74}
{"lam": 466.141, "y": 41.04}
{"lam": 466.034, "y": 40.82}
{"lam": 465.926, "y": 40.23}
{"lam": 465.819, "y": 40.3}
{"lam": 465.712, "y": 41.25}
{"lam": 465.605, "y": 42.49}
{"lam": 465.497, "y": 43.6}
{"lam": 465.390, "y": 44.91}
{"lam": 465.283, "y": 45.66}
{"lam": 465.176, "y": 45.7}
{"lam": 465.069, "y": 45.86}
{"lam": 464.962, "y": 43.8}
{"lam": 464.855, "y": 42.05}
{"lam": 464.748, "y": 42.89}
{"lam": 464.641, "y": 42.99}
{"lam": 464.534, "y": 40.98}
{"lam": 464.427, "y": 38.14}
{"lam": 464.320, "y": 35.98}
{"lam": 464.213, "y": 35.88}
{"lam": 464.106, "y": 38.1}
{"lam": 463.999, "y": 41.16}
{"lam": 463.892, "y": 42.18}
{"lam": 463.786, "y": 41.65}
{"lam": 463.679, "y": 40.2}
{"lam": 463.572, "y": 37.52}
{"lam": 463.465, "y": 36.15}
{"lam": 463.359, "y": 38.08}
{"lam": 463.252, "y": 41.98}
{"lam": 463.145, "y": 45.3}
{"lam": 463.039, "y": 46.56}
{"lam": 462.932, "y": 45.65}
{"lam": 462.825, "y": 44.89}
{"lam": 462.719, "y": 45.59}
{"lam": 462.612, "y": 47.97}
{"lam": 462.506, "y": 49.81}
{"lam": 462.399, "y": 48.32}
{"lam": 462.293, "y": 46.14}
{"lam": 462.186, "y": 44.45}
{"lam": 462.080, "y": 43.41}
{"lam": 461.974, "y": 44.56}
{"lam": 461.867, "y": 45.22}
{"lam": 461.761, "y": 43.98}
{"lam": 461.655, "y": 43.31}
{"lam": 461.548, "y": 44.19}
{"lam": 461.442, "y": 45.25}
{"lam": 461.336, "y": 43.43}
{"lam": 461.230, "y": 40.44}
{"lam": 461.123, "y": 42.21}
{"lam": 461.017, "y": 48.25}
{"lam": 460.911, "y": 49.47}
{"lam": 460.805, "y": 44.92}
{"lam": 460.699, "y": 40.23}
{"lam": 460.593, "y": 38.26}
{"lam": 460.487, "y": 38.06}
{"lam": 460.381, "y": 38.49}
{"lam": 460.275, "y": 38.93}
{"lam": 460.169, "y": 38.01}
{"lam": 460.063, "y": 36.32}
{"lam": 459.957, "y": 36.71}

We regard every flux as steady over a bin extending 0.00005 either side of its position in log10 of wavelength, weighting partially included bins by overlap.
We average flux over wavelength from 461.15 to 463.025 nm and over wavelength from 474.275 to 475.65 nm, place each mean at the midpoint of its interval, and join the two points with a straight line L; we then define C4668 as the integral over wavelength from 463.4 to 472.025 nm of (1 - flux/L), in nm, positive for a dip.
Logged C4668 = 0.50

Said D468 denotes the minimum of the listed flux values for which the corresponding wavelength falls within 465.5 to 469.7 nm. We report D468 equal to 32.8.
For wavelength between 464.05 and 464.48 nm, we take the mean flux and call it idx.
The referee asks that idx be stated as 37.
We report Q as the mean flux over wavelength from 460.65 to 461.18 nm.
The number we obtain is 45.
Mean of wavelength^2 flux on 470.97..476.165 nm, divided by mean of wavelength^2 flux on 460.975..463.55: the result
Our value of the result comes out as 1.0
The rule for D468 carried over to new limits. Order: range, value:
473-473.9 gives 35.08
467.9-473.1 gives 34.44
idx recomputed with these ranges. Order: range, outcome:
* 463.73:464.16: 40.8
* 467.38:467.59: 34.7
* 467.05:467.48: 35.6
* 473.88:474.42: 44.1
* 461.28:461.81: 44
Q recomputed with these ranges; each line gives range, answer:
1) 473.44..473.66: 62.3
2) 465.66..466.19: 40.7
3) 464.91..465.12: 44.8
